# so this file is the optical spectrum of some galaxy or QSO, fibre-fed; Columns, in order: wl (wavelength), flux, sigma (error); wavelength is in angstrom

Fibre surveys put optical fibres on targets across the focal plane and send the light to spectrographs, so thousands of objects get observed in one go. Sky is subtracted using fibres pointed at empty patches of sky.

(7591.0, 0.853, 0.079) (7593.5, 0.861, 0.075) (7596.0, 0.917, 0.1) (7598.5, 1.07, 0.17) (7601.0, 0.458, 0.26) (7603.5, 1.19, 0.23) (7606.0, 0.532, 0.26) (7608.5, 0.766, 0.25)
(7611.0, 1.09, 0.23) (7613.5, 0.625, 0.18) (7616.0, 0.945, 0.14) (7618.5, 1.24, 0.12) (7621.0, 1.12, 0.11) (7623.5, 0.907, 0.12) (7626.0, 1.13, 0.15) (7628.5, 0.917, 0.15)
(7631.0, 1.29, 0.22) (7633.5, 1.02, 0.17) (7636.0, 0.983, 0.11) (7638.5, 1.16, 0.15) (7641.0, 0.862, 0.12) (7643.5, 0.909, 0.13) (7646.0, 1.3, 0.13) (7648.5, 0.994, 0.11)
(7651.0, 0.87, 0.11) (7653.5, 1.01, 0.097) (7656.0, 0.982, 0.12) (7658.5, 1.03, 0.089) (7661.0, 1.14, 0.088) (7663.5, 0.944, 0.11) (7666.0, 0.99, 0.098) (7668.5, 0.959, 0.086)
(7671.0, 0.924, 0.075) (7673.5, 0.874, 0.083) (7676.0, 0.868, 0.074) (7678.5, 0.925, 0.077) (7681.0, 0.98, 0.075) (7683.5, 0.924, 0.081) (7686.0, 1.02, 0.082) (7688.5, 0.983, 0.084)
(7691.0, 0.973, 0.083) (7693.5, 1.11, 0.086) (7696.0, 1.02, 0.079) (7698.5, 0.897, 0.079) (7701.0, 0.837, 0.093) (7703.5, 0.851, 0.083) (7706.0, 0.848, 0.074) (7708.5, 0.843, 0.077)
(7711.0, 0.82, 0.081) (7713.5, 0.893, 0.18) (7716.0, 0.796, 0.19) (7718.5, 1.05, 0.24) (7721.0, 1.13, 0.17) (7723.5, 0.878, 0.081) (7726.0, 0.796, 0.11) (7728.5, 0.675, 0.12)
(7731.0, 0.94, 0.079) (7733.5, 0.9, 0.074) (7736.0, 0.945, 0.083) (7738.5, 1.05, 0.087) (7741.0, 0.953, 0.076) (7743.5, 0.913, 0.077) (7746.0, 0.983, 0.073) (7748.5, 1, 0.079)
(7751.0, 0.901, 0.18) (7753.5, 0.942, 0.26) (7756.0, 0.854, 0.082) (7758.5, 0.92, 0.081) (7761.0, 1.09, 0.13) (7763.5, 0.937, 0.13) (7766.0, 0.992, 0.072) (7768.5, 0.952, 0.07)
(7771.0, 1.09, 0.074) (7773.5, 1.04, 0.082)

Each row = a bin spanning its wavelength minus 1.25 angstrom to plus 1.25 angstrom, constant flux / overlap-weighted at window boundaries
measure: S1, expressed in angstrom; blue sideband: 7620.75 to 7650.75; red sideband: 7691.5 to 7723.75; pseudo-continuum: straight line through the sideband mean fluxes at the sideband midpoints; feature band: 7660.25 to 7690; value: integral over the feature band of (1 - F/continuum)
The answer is 0.57 angstrom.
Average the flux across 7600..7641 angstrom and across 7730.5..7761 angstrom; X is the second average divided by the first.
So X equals 0.99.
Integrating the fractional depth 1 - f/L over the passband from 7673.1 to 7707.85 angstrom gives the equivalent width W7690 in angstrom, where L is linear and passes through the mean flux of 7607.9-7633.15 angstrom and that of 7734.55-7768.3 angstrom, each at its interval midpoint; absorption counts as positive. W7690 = 1.6 angstrom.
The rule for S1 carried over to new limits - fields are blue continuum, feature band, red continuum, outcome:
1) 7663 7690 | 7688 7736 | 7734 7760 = 1.9 angstrom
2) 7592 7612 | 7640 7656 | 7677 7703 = -1.4 angstrom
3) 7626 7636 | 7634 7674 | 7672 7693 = 0.7 angstrom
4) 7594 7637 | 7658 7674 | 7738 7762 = -0.5 angstrom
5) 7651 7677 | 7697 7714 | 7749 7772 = 1.9 angstrom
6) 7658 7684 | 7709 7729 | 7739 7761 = 1.4 angstrom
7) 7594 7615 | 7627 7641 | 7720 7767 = -3.3 angstrom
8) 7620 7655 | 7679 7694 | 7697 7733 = -0.9 angstrom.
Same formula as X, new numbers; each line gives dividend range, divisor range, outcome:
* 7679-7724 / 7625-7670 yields 0.91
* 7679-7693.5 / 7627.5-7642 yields 0.94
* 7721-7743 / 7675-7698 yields 0.93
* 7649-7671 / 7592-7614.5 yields 1.18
